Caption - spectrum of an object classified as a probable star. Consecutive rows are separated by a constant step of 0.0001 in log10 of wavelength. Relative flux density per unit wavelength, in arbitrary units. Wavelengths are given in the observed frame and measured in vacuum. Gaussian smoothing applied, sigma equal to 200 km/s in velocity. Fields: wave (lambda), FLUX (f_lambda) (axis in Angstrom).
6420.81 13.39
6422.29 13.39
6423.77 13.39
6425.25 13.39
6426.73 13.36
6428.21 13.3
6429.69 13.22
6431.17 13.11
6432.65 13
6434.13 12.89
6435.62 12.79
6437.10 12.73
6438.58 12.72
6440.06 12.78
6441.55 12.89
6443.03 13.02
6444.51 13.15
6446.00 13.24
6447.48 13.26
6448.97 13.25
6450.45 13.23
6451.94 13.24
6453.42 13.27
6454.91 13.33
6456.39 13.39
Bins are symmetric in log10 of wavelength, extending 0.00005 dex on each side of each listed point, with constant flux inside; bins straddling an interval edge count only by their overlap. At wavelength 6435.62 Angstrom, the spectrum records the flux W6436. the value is 12.79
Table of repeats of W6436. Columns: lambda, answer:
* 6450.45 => 13.23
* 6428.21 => 13.3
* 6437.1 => 12.73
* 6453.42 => 13.27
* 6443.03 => 13.02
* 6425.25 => 13.39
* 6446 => 13.24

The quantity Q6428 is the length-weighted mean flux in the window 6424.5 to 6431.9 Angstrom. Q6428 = 13.3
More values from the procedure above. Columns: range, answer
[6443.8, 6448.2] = 13.2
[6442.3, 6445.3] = 13.1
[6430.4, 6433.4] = 13.1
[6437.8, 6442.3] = 12.8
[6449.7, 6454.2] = 13.3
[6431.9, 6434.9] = 12.9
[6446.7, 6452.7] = 13.3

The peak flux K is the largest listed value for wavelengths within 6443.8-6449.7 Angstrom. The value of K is 13.26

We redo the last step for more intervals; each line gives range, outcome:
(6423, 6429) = 13.39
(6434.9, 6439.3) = 12.79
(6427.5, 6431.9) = 13.3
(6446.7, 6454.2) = 13.27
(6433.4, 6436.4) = 12.89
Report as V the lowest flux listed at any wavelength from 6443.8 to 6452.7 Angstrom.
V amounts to 13.15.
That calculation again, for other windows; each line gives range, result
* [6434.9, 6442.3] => 12.72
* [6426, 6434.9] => 12.89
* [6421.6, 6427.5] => 13.36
